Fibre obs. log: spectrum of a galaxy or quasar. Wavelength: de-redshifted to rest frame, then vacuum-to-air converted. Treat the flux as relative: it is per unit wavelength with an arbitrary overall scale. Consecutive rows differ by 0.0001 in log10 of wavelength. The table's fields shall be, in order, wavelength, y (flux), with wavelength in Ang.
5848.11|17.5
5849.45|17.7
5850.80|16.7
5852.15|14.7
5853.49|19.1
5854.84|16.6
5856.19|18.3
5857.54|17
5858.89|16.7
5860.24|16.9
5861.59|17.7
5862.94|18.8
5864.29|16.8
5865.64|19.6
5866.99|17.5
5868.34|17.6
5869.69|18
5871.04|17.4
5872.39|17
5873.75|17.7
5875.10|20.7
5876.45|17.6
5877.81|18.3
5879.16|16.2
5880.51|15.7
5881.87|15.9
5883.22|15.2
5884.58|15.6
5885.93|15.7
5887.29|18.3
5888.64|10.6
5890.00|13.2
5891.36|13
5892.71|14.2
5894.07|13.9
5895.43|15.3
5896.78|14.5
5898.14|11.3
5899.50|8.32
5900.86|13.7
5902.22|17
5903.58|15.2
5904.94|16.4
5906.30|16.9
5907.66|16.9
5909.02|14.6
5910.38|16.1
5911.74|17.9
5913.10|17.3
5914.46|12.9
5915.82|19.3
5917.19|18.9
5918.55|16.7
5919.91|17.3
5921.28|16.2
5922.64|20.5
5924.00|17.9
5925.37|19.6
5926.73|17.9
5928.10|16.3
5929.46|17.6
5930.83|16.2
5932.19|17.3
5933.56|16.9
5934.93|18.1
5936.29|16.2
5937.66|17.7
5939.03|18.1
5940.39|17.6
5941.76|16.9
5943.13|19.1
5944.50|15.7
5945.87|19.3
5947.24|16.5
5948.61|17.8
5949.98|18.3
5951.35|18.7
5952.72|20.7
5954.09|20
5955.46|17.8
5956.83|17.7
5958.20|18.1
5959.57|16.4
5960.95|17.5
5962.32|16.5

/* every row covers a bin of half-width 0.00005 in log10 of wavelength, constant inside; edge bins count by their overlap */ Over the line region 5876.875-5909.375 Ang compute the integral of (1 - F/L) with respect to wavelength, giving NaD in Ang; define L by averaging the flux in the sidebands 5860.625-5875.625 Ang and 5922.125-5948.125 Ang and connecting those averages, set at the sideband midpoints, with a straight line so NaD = 5.50 Ang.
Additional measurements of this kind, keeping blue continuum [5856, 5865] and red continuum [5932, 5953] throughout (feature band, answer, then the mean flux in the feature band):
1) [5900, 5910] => 1.1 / 15.7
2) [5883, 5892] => 1.6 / 14.5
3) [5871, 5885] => 0.4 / 17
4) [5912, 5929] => 0.1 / 17.6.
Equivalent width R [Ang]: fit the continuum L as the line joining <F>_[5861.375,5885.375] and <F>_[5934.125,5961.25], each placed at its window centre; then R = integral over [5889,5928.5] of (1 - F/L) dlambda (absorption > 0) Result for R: 4.2 Ang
